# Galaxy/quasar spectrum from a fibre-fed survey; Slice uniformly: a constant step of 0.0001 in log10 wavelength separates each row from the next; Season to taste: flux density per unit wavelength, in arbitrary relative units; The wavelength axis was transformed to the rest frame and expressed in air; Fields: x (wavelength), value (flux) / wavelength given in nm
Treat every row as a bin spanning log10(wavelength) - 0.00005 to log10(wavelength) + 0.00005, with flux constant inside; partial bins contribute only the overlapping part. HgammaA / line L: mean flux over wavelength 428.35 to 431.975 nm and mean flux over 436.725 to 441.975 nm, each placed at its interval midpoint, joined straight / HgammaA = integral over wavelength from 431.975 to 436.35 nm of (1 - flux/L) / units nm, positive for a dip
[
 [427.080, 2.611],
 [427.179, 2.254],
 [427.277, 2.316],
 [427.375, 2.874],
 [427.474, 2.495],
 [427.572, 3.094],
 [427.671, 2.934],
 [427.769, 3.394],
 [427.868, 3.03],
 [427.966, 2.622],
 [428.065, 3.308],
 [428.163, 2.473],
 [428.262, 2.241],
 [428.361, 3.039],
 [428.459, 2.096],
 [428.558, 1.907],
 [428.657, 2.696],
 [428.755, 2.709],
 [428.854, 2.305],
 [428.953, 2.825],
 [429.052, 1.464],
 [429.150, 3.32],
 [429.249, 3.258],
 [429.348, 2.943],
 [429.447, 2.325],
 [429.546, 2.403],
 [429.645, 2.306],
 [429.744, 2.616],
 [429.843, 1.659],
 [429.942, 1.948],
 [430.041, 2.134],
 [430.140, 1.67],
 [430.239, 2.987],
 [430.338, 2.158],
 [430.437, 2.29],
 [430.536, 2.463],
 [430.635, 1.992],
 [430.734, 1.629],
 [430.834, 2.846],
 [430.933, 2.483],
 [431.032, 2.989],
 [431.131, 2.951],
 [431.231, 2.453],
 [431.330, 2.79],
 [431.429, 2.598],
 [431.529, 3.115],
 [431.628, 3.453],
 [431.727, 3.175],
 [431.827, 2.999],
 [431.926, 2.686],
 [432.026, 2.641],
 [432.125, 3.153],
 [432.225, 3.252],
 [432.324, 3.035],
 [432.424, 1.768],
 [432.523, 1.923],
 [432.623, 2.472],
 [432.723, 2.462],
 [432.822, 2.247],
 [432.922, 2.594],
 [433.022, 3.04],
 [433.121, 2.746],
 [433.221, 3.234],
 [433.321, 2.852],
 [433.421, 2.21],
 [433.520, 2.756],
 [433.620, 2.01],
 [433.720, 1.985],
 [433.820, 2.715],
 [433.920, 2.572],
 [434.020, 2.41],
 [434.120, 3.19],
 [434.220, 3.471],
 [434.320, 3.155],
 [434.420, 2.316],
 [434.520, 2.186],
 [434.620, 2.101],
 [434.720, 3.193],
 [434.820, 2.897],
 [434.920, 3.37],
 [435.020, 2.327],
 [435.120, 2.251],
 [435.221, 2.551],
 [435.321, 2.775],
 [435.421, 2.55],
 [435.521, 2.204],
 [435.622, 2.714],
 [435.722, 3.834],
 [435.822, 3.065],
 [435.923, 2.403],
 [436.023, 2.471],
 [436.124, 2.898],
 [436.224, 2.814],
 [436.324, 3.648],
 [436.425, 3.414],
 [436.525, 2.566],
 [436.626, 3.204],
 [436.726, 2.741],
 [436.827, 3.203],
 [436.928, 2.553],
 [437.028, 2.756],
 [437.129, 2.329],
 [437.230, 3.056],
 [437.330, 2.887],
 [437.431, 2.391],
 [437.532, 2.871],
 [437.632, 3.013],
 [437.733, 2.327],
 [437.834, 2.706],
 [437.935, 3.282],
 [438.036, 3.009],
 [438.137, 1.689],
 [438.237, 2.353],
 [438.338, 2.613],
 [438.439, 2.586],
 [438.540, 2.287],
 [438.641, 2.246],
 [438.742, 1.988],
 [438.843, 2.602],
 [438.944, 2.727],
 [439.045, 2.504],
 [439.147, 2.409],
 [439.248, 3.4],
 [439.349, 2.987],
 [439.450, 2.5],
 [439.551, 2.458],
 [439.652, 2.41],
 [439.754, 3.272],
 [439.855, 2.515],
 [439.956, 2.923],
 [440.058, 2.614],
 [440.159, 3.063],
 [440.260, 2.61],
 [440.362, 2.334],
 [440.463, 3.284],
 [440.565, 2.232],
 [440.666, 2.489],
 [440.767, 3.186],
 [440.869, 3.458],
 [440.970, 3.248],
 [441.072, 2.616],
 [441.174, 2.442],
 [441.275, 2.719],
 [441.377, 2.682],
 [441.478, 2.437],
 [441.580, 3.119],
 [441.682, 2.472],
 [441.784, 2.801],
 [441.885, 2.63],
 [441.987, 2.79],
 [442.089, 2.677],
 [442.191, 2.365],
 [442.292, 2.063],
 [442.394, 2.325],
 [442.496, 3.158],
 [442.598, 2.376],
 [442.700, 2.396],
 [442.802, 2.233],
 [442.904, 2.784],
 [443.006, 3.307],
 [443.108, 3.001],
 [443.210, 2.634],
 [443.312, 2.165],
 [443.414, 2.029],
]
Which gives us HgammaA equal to -0.15 nm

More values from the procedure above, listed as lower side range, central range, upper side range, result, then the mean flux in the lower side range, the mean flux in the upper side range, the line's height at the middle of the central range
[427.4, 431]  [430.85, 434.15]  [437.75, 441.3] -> -0.17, 2.51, 2.68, 2.56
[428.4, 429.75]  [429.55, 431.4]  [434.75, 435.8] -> 0.15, 2.51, 2.77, 2.57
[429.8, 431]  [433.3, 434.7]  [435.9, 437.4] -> 0.01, 2.2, 2.87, 2.58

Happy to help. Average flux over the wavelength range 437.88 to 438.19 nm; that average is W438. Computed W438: 2.66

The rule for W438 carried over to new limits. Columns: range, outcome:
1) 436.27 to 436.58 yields 3.2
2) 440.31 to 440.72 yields 2.59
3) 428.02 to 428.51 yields 2.62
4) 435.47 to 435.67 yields 2.45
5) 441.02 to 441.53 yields 2.58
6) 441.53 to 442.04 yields 2.76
